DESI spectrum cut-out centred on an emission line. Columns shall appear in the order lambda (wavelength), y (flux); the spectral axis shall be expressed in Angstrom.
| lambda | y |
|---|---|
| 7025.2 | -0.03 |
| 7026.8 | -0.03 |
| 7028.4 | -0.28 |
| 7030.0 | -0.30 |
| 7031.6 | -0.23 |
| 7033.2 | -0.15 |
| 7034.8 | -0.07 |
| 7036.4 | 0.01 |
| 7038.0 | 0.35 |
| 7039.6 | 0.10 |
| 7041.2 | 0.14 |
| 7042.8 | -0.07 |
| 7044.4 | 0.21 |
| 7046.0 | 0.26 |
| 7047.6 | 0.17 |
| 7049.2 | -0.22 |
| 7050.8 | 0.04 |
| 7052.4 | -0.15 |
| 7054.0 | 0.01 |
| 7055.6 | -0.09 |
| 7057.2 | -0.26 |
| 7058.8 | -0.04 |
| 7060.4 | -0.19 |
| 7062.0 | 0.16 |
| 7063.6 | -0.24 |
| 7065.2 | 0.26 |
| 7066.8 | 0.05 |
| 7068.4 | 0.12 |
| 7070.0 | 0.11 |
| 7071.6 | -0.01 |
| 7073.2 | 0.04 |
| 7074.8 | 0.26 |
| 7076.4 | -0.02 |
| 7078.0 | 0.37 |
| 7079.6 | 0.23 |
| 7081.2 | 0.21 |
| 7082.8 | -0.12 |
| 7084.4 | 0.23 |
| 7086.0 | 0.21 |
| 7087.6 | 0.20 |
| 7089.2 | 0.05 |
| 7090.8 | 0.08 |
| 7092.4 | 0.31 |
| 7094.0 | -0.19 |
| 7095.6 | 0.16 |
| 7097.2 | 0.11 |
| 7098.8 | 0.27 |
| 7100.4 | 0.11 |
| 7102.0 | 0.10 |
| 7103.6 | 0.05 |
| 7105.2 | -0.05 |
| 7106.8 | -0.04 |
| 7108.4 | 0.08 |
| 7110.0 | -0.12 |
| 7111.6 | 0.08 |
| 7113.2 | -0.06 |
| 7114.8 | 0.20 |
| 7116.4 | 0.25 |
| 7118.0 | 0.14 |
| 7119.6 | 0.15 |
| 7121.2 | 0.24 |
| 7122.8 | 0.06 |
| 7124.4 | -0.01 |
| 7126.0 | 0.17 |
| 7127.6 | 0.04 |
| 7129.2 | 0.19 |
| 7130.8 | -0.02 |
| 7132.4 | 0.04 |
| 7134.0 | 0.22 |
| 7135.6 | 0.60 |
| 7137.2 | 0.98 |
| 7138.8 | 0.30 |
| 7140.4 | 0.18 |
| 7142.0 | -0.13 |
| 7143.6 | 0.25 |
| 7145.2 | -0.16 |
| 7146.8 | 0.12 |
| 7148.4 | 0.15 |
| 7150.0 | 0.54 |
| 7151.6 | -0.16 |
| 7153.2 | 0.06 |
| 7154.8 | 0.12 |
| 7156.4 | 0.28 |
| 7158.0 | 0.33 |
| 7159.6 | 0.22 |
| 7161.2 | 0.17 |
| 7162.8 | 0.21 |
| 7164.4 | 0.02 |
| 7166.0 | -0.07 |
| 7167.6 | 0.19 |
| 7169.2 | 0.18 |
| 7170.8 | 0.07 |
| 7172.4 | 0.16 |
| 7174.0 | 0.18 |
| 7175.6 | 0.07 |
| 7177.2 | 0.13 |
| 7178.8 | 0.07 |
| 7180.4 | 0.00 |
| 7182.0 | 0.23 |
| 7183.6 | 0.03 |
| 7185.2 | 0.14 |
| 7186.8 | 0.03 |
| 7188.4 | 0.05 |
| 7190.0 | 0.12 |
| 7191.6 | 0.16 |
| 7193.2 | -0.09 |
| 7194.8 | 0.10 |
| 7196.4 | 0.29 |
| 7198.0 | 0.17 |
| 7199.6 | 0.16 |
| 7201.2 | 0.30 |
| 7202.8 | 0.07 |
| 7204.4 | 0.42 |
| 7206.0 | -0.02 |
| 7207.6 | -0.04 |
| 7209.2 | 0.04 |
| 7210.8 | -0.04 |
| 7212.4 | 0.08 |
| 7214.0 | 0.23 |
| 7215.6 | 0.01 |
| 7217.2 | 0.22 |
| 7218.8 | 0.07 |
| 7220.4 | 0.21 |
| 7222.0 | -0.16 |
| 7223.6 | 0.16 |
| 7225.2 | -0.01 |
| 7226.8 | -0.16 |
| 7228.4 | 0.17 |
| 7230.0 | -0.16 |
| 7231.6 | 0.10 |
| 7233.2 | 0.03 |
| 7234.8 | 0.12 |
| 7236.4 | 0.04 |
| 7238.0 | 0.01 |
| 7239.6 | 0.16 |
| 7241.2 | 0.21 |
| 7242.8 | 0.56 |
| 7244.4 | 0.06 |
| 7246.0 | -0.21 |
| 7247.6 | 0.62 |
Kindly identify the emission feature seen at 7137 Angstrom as H-alpha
